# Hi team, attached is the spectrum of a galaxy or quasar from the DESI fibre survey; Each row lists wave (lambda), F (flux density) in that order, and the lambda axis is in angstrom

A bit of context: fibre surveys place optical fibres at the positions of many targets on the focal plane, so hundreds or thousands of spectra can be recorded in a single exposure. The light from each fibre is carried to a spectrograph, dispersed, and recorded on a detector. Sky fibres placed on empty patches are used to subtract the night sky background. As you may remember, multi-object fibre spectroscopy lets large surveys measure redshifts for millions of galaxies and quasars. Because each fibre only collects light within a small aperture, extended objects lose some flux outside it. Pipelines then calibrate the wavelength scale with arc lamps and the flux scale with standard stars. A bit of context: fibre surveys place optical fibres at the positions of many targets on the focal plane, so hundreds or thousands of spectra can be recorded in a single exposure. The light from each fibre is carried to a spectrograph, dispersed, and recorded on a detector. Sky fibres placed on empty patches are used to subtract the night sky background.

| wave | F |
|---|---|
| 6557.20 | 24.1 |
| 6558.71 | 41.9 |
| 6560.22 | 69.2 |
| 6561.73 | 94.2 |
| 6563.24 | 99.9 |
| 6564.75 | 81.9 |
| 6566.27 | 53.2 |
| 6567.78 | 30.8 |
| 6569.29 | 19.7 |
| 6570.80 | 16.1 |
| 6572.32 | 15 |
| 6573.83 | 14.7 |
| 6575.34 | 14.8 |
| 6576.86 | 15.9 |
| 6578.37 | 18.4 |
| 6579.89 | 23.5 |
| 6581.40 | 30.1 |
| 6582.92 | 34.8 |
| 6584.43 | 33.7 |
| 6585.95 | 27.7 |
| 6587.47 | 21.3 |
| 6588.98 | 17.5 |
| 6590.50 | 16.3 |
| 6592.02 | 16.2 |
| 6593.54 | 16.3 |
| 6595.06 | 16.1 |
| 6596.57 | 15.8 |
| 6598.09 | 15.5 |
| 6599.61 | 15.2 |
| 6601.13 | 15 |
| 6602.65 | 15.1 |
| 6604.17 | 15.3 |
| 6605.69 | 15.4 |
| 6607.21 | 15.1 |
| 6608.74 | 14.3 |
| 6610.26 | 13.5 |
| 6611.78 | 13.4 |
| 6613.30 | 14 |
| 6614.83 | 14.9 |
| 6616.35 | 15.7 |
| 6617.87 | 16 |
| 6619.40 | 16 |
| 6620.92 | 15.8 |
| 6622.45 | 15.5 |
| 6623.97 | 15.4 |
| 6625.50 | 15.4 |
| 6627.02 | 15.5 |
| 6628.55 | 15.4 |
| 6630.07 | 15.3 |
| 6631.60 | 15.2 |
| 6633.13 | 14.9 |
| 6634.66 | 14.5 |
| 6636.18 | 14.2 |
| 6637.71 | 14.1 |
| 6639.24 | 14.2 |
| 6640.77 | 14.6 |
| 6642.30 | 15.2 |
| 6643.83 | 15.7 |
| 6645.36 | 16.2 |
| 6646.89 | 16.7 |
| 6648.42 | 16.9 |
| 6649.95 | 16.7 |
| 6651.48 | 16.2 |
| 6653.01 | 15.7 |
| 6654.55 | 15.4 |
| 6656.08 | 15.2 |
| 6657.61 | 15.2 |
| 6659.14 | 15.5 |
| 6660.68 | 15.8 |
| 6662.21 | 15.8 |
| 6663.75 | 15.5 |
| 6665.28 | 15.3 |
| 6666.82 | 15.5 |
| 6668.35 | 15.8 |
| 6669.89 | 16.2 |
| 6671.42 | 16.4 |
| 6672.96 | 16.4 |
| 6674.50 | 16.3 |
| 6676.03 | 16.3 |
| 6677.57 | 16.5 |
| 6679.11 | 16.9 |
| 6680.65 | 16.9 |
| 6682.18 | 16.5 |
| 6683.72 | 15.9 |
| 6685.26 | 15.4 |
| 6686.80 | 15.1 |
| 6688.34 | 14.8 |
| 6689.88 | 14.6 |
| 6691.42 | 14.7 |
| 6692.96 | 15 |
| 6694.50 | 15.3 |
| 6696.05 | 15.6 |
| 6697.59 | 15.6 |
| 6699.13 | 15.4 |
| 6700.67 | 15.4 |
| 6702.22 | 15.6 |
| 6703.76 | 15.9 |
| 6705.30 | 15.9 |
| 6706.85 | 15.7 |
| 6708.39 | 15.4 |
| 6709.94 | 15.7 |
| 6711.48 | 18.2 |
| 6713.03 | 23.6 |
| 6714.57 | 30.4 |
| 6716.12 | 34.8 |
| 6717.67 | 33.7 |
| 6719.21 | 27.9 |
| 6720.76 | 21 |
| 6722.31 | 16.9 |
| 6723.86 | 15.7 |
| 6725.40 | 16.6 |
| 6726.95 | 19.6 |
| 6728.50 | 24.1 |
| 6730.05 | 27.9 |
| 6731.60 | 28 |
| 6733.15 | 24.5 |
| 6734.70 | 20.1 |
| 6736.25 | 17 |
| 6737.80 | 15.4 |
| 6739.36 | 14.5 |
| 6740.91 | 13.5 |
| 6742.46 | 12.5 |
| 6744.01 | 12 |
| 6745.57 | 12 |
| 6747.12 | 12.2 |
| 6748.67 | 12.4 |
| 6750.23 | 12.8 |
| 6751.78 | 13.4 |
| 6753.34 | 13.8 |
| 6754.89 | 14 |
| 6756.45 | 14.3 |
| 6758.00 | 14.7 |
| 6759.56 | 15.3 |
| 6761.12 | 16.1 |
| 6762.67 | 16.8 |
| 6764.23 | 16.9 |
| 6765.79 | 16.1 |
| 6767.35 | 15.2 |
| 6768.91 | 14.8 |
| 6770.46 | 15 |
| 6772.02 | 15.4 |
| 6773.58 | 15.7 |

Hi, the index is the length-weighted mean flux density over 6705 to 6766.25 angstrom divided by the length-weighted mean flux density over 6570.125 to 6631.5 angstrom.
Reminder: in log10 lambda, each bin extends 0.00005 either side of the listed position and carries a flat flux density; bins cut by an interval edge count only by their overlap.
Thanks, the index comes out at 1.05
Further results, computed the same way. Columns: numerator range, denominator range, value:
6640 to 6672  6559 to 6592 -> 0.45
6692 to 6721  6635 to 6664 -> 1.27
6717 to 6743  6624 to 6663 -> 1.33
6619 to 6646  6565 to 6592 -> 0.62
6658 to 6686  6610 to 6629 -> 1.06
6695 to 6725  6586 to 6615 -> 1.25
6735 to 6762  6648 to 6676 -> 0.88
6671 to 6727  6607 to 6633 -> 1.20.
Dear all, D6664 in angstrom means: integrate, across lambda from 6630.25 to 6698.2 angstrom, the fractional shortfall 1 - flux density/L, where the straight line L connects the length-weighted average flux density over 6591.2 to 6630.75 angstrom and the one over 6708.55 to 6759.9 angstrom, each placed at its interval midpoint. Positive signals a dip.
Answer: 4.7 angstrom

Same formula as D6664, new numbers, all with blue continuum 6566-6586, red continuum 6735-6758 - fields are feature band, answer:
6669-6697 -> 2.83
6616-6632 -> 4.24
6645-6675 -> 4.83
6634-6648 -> 3.50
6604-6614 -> 3.49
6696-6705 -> 0.51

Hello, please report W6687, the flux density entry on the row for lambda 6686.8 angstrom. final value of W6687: 15.1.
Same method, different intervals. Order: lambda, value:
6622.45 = 15.5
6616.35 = 15.7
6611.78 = 13.4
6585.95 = 27.7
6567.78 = 30.8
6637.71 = 14.1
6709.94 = 15.7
